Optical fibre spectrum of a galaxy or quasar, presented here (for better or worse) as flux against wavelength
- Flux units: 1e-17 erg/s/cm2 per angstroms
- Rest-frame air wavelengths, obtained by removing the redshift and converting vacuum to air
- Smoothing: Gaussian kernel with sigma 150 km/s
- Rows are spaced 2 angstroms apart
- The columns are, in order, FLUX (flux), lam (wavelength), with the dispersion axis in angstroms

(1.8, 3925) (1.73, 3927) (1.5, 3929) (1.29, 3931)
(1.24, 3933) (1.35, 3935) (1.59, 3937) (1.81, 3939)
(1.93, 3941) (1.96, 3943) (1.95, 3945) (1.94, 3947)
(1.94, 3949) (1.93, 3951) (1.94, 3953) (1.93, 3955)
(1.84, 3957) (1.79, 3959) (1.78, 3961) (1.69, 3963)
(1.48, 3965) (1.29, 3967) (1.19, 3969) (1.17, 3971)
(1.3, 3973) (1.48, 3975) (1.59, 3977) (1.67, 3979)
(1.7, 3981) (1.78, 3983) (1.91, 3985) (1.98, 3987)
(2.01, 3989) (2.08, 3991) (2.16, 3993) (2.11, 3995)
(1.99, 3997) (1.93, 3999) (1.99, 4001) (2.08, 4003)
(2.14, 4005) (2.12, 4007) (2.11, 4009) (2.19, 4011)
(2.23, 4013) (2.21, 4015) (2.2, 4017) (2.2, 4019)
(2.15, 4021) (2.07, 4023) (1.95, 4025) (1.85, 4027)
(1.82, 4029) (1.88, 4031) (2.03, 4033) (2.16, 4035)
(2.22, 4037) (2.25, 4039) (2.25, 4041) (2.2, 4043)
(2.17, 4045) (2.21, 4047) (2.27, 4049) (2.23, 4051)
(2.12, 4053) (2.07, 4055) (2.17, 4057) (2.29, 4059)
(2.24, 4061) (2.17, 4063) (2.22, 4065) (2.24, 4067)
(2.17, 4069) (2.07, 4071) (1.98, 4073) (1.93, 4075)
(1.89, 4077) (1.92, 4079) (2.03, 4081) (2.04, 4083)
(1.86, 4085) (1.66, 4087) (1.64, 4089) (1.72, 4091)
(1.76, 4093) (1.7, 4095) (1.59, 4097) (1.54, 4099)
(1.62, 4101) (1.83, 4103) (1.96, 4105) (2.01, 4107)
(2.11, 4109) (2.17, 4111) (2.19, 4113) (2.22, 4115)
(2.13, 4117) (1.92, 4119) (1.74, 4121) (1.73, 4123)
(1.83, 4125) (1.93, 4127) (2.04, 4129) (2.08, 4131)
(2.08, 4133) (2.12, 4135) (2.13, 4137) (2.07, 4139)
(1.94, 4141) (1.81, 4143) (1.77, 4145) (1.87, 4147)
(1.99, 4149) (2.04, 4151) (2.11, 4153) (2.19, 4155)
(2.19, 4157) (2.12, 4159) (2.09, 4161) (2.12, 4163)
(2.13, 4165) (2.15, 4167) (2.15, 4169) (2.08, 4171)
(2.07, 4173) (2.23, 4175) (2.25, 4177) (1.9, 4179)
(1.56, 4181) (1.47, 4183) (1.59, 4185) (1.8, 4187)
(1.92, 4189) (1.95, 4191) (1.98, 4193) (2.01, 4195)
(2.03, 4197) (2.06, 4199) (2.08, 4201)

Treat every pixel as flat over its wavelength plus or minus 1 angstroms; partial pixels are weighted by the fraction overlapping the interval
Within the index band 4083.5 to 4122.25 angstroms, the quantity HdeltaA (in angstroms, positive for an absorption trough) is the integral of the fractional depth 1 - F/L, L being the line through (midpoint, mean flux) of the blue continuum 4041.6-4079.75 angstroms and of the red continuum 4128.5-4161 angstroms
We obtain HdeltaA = 4.1 angstroms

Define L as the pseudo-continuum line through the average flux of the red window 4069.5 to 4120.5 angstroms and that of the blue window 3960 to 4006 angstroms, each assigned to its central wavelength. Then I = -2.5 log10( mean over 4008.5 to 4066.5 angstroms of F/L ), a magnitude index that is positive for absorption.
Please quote -0.17 mag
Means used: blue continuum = 1.76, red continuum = 1.9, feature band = 2.14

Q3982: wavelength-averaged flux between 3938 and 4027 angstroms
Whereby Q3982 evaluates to 1.88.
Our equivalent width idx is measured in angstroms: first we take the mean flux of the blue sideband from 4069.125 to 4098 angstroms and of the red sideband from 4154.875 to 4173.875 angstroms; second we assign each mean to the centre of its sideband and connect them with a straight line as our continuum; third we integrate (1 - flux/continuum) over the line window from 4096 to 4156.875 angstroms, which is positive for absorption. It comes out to 1.1 angstroms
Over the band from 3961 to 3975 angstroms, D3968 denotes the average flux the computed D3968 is 1.39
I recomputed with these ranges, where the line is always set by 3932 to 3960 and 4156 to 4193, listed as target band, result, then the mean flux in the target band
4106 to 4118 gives -0.109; 2.14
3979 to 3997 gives -0.069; 1.95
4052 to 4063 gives -0.154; 2.18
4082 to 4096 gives 0.087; 1.77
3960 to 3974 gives 0.270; 1.41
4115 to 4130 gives 0.011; 1.92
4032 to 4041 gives -0.163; 2.17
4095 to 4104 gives 0.166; 1.65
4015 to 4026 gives -0.145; 2.12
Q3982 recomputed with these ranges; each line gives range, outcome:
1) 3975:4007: 1.93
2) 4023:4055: 2.11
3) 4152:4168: 2.14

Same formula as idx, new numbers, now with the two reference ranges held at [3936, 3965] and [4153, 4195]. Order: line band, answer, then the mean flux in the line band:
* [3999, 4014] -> -1.80 angstroms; 2.11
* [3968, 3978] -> 2.77 angstroms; 1.35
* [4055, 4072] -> -2.34 angstroms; 2.19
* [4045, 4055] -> -1.44 angstroms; 2.19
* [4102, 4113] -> -0.44 angstroms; 2.03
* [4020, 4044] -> -2.11 angstroms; 2.07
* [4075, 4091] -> 0.65 angstroms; 1.86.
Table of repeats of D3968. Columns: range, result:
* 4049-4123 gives 1.98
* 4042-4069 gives 2.2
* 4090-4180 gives 1.99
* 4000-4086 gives 2.11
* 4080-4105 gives 1.76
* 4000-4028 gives 2.11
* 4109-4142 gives 2.02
